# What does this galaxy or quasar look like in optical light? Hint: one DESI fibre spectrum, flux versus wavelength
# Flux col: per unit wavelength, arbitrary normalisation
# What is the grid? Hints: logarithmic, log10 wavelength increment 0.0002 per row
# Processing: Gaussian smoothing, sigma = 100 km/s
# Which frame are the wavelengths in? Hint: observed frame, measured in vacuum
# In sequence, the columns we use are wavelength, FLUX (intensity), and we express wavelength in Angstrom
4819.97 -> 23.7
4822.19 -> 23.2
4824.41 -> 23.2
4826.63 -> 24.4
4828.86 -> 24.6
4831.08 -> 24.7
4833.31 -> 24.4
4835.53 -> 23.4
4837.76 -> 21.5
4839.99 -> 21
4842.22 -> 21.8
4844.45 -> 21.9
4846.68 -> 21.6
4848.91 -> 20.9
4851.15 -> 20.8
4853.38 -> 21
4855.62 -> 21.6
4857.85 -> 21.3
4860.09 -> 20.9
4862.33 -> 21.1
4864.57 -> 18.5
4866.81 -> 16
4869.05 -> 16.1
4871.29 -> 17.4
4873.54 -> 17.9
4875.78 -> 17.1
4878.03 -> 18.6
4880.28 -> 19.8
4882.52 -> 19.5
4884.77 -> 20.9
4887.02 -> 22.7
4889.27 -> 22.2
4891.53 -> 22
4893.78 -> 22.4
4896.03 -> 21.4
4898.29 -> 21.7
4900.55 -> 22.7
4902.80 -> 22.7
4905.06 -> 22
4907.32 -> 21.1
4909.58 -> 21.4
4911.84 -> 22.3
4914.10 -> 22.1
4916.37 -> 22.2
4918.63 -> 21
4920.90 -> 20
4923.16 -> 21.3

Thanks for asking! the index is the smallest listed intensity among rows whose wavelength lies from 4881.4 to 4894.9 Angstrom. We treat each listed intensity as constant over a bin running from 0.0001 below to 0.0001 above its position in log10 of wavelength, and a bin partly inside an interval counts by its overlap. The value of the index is 19.5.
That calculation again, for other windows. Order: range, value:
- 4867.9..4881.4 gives 16.1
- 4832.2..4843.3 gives 21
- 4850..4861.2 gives 20.8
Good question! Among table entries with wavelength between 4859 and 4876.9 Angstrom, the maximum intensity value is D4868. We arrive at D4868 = 21.1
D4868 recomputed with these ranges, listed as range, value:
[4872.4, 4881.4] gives 19.8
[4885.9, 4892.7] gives 22.7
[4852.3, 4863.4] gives 21.6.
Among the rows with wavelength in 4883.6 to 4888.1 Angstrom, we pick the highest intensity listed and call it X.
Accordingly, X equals 22.7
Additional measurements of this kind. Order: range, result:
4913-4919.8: 22.2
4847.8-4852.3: 20.9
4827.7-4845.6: 24.7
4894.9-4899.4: 21.7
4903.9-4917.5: 22.3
